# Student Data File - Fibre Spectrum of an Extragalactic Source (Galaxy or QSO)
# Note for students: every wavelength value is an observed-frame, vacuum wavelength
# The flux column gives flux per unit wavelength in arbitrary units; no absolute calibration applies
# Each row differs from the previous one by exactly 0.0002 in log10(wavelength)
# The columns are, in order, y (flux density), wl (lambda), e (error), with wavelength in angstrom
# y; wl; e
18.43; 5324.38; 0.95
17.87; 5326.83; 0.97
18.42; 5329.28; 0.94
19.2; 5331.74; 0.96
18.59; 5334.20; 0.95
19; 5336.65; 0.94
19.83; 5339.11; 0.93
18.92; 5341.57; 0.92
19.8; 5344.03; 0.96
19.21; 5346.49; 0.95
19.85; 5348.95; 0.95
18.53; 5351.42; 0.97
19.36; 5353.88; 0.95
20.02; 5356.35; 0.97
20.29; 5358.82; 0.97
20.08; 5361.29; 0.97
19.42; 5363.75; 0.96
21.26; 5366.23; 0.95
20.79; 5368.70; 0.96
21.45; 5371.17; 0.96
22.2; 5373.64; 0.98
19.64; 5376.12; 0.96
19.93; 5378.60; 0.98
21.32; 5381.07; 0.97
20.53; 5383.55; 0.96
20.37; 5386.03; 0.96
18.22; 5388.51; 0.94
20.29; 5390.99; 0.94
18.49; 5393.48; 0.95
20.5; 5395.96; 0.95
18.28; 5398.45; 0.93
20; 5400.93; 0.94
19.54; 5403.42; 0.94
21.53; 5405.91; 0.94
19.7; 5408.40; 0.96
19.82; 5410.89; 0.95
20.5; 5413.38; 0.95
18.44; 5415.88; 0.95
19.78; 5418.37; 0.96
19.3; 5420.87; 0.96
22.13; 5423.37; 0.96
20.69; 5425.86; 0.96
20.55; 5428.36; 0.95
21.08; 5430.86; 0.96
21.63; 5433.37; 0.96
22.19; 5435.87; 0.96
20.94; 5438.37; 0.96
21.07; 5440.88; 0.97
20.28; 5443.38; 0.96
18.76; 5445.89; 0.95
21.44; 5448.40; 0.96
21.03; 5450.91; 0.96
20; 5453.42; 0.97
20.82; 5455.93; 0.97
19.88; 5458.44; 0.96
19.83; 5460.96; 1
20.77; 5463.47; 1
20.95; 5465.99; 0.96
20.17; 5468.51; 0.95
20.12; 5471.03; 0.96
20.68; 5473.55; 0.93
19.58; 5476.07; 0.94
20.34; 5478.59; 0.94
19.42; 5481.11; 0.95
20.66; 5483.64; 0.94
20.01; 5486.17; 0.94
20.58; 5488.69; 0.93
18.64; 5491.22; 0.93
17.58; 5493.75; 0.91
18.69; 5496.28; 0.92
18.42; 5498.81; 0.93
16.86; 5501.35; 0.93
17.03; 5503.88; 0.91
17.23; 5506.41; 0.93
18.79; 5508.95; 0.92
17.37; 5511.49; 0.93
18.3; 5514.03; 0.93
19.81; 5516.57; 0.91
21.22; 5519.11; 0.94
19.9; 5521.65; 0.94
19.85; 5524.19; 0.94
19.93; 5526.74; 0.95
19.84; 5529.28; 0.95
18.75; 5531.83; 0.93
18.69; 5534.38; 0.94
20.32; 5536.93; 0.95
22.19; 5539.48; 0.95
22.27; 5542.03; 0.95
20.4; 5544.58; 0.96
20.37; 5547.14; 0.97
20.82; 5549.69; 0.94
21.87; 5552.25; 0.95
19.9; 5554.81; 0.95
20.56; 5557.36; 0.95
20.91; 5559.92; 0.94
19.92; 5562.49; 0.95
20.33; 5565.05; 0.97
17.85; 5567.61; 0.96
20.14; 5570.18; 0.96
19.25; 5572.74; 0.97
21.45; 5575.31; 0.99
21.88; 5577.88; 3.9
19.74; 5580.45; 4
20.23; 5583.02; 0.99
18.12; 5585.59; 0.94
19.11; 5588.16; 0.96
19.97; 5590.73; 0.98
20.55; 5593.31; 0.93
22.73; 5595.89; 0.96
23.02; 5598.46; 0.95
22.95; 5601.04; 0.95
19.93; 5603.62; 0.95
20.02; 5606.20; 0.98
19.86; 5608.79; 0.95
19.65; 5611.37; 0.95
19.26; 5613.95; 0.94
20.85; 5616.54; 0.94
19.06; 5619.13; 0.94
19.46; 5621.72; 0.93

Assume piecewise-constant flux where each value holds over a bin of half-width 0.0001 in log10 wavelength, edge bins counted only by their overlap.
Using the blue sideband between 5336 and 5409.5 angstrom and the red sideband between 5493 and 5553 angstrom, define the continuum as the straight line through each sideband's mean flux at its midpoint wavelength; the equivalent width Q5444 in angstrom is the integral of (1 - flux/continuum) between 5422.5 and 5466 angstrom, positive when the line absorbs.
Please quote -2.3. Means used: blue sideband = 20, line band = 20.8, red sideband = 19.4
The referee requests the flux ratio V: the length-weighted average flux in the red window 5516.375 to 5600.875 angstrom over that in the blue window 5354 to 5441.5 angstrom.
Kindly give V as 1.0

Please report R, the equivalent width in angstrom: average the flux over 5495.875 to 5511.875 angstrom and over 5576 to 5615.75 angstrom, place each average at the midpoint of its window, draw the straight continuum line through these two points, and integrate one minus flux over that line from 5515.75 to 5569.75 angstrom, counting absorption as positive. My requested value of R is -3.95 angstrom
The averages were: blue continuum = 17.7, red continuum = 20.5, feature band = 20.3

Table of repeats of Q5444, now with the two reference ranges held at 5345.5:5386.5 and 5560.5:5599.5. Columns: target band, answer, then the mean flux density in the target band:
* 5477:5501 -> 1.2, 19.3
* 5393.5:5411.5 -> 0.4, 19.8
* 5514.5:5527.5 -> 0.2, 20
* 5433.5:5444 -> -0.5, 21.2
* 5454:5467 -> -0.1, 20.4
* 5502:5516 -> 1.7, 17.8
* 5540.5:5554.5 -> -0.6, 21.1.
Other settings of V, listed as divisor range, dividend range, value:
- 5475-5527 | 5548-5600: 1.07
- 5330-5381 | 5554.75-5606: 1.03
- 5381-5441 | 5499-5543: 0.95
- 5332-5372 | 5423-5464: 1.05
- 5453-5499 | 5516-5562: 1.03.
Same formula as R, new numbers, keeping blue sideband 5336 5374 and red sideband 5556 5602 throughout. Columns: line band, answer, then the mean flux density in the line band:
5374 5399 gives 0.19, 19.9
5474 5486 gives 0.12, 20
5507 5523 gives 0.93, 19.1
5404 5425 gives -0.04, 20.1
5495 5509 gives 1.75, 17.8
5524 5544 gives 0.11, 20.3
